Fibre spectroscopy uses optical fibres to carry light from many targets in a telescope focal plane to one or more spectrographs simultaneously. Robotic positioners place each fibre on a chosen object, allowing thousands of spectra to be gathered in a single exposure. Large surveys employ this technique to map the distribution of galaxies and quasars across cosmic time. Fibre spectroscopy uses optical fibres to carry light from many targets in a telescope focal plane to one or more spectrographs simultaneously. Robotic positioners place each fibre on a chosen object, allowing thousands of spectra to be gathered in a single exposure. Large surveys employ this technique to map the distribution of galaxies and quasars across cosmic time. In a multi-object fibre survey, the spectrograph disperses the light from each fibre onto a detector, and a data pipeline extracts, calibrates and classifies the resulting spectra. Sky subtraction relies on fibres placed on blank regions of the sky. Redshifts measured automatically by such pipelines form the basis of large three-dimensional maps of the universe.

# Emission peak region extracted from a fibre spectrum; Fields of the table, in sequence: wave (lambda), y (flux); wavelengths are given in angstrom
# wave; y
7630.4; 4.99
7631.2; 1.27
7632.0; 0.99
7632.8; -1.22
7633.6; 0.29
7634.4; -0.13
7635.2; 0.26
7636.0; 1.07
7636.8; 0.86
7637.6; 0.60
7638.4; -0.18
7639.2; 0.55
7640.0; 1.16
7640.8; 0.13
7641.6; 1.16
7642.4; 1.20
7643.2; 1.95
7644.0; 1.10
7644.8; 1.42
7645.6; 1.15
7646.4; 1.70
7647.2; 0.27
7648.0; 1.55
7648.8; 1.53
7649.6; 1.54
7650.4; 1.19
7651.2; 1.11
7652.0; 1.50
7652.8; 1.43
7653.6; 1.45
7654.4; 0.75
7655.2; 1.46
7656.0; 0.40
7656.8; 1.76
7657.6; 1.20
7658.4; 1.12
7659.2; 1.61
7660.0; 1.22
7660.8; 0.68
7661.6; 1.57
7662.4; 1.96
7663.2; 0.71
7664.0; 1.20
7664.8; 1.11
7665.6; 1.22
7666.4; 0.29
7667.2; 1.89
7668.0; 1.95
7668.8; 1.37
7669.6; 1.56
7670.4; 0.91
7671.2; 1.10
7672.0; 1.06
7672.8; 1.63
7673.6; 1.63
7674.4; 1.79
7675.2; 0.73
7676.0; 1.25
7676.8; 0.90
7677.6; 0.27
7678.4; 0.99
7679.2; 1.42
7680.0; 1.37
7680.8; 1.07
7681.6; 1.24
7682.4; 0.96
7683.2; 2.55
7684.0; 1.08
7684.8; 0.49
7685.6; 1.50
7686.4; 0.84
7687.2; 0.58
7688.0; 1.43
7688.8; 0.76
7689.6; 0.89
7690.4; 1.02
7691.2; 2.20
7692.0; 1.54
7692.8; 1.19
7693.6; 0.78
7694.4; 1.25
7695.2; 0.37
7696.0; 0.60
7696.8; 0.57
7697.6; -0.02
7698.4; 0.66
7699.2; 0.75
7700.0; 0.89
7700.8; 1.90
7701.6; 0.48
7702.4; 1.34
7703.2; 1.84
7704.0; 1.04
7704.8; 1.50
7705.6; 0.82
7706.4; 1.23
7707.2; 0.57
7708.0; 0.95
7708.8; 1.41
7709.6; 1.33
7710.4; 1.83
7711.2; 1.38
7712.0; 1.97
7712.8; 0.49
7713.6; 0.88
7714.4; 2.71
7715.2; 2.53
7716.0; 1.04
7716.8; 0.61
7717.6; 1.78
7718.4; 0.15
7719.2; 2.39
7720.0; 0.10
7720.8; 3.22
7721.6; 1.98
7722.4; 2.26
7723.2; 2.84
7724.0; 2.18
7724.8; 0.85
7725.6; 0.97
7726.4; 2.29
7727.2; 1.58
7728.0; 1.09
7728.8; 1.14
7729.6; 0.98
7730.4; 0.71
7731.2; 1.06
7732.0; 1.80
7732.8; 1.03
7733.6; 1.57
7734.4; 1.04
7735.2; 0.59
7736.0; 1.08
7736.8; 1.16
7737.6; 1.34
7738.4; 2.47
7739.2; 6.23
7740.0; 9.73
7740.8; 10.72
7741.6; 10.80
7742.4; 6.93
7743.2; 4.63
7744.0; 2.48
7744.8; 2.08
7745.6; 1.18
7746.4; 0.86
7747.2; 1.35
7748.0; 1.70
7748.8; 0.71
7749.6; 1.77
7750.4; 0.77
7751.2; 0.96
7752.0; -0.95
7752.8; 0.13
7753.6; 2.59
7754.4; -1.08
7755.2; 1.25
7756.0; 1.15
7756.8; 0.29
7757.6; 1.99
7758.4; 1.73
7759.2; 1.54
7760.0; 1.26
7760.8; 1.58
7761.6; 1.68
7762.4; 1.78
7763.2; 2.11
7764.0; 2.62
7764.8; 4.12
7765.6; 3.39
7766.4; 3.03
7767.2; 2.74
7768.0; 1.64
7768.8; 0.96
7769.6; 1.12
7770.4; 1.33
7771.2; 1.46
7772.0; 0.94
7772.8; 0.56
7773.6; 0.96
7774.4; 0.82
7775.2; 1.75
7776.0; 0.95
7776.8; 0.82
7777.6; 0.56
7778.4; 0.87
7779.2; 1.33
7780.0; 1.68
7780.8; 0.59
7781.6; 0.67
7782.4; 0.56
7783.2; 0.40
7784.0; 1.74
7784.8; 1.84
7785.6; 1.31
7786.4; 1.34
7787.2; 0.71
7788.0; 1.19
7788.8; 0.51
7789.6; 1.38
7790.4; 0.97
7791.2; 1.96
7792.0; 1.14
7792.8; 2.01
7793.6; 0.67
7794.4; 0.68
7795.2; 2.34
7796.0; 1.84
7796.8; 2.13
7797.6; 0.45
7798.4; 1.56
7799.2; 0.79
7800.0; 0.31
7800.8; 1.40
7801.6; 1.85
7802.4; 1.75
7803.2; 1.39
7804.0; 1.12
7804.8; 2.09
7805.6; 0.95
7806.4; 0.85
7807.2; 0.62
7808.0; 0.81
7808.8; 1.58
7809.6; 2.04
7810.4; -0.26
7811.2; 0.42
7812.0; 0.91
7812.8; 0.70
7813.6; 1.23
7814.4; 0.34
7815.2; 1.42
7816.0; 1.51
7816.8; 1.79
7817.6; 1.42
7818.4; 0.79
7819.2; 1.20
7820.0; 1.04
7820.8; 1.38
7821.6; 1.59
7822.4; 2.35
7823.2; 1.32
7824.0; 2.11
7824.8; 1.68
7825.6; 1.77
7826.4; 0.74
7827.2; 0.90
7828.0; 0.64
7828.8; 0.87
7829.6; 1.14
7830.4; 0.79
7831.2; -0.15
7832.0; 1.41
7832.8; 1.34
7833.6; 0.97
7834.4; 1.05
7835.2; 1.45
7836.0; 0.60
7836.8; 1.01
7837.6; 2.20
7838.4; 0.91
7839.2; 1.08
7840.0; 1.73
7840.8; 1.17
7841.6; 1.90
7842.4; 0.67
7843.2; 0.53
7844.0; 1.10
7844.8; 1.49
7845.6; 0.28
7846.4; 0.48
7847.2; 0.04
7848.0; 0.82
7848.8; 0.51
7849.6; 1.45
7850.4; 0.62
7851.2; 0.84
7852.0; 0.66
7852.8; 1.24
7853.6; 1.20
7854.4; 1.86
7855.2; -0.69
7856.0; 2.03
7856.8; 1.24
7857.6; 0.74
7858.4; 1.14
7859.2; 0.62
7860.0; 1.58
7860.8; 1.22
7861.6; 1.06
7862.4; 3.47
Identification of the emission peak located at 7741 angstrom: H-alpha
